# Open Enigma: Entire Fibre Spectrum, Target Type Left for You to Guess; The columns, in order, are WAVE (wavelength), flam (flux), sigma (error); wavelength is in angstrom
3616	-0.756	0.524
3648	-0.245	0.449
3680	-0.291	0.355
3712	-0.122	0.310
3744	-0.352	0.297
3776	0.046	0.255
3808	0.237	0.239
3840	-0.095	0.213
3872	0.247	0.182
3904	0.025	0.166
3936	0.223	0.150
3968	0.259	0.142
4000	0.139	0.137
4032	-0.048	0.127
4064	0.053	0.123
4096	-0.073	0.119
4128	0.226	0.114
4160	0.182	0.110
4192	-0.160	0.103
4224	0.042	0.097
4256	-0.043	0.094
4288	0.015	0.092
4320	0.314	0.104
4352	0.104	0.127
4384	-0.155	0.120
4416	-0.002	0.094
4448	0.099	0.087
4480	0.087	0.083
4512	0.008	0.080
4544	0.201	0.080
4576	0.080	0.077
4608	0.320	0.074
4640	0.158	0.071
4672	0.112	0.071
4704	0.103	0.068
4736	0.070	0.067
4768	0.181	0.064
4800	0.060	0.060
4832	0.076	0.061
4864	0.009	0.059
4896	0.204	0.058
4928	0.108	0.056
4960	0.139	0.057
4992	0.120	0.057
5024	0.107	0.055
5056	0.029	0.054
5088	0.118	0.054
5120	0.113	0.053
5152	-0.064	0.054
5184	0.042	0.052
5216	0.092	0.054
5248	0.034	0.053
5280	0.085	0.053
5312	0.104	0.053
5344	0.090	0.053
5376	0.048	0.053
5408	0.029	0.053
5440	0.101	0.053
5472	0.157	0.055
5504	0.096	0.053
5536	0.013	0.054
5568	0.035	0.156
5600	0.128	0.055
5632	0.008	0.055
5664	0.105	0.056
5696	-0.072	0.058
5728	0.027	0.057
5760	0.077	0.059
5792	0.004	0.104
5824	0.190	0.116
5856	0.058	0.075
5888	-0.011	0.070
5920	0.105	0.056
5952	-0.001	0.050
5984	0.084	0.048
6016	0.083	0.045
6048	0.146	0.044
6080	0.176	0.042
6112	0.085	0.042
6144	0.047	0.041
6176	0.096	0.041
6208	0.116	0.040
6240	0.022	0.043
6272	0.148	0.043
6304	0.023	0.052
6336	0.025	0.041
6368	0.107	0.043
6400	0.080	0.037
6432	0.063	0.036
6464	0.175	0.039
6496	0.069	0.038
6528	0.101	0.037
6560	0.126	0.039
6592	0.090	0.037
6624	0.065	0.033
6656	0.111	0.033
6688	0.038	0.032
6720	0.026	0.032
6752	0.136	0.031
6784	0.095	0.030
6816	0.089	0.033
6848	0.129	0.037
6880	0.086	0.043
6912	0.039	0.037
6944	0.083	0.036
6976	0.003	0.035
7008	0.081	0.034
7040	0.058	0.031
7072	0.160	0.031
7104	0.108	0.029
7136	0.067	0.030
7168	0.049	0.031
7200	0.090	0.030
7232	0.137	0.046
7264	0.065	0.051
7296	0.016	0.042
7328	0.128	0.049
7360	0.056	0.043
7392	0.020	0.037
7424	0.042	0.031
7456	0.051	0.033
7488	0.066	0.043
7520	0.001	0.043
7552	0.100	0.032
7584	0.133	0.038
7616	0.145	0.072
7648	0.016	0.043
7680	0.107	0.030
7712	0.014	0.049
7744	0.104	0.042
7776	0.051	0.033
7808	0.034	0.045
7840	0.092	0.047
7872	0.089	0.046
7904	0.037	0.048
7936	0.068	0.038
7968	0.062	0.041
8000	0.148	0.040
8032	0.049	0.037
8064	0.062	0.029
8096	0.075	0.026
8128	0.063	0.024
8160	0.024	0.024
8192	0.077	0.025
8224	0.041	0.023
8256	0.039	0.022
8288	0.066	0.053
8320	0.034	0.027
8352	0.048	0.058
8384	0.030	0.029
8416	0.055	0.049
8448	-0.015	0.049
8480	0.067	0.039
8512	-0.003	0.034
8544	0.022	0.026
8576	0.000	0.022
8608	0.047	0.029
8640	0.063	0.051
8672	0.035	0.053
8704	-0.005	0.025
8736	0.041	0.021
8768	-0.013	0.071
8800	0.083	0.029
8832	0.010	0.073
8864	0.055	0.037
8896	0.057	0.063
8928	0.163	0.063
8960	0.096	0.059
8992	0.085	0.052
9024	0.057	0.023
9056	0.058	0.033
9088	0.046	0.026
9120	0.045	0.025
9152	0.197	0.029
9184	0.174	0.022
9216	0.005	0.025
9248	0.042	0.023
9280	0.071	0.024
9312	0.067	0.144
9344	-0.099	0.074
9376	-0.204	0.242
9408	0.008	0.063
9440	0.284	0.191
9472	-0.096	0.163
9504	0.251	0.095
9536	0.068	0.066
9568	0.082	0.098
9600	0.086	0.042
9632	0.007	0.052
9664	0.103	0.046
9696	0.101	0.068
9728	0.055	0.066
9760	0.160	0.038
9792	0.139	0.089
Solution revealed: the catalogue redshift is 1.458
